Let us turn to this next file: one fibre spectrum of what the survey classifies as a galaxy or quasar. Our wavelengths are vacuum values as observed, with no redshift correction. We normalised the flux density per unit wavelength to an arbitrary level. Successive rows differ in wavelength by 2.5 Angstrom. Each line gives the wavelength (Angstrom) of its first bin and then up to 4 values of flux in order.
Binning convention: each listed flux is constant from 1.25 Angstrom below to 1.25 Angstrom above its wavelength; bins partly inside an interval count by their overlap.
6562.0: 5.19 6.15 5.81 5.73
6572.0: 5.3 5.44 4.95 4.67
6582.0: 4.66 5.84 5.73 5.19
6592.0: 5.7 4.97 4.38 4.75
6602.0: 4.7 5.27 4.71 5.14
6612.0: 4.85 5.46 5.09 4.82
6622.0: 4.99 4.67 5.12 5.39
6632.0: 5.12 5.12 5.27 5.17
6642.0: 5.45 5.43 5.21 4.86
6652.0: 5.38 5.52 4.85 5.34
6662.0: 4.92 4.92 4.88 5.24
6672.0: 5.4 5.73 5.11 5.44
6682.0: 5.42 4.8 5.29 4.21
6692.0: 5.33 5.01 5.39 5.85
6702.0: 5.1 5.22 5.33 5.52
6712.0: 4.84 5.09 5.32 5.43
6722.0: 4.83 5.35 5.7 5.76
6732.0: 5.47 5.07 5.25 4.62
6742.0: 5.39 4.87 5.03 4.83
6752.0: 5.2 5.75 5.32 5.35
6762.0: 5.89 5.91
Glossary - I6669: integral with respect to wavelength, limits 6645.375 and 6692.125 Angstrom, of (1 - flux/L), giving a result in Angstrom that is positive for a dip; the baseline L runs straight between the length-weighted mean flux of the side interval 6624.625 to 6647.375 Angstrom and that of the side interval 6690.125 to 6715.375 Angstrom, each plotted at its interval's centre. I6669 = 0.8 Angstrom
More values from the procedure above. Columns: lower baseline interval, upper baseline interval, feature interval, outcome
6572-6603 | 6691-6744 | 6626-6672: -0.05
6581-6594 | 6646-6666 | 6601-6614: 0.87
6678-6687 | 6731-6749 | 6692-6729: -1.00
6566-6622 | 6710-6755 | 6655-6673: 0.28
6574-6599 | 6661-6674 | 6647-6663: -0.12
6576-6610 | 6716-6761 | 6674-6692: 0.15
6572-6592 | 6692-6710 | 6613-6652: 1.00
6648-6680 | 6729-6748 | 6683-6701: 0.18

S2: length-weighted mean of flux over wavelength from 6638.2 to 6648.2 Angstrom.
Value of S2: 5.32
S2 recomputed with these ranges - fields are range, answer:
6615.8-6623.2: 4.97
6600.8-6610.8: 4.96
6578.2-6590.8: 5.22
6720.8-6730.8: 5.41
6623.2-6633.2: 5.07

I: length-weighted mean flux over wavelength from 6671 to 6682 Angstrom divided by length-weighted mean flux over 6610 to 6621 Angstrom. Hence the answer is 1.1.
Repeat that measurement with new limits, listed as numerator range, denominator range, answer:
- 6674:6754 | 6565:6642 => 1.01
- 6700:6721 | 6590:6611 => 1.06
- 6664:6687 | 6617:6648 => 1.02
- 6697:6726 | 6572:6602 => 1.03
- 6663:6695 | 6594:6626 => 1.05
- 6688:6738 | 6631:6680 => 1.01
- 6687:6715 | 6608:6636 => 1.02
